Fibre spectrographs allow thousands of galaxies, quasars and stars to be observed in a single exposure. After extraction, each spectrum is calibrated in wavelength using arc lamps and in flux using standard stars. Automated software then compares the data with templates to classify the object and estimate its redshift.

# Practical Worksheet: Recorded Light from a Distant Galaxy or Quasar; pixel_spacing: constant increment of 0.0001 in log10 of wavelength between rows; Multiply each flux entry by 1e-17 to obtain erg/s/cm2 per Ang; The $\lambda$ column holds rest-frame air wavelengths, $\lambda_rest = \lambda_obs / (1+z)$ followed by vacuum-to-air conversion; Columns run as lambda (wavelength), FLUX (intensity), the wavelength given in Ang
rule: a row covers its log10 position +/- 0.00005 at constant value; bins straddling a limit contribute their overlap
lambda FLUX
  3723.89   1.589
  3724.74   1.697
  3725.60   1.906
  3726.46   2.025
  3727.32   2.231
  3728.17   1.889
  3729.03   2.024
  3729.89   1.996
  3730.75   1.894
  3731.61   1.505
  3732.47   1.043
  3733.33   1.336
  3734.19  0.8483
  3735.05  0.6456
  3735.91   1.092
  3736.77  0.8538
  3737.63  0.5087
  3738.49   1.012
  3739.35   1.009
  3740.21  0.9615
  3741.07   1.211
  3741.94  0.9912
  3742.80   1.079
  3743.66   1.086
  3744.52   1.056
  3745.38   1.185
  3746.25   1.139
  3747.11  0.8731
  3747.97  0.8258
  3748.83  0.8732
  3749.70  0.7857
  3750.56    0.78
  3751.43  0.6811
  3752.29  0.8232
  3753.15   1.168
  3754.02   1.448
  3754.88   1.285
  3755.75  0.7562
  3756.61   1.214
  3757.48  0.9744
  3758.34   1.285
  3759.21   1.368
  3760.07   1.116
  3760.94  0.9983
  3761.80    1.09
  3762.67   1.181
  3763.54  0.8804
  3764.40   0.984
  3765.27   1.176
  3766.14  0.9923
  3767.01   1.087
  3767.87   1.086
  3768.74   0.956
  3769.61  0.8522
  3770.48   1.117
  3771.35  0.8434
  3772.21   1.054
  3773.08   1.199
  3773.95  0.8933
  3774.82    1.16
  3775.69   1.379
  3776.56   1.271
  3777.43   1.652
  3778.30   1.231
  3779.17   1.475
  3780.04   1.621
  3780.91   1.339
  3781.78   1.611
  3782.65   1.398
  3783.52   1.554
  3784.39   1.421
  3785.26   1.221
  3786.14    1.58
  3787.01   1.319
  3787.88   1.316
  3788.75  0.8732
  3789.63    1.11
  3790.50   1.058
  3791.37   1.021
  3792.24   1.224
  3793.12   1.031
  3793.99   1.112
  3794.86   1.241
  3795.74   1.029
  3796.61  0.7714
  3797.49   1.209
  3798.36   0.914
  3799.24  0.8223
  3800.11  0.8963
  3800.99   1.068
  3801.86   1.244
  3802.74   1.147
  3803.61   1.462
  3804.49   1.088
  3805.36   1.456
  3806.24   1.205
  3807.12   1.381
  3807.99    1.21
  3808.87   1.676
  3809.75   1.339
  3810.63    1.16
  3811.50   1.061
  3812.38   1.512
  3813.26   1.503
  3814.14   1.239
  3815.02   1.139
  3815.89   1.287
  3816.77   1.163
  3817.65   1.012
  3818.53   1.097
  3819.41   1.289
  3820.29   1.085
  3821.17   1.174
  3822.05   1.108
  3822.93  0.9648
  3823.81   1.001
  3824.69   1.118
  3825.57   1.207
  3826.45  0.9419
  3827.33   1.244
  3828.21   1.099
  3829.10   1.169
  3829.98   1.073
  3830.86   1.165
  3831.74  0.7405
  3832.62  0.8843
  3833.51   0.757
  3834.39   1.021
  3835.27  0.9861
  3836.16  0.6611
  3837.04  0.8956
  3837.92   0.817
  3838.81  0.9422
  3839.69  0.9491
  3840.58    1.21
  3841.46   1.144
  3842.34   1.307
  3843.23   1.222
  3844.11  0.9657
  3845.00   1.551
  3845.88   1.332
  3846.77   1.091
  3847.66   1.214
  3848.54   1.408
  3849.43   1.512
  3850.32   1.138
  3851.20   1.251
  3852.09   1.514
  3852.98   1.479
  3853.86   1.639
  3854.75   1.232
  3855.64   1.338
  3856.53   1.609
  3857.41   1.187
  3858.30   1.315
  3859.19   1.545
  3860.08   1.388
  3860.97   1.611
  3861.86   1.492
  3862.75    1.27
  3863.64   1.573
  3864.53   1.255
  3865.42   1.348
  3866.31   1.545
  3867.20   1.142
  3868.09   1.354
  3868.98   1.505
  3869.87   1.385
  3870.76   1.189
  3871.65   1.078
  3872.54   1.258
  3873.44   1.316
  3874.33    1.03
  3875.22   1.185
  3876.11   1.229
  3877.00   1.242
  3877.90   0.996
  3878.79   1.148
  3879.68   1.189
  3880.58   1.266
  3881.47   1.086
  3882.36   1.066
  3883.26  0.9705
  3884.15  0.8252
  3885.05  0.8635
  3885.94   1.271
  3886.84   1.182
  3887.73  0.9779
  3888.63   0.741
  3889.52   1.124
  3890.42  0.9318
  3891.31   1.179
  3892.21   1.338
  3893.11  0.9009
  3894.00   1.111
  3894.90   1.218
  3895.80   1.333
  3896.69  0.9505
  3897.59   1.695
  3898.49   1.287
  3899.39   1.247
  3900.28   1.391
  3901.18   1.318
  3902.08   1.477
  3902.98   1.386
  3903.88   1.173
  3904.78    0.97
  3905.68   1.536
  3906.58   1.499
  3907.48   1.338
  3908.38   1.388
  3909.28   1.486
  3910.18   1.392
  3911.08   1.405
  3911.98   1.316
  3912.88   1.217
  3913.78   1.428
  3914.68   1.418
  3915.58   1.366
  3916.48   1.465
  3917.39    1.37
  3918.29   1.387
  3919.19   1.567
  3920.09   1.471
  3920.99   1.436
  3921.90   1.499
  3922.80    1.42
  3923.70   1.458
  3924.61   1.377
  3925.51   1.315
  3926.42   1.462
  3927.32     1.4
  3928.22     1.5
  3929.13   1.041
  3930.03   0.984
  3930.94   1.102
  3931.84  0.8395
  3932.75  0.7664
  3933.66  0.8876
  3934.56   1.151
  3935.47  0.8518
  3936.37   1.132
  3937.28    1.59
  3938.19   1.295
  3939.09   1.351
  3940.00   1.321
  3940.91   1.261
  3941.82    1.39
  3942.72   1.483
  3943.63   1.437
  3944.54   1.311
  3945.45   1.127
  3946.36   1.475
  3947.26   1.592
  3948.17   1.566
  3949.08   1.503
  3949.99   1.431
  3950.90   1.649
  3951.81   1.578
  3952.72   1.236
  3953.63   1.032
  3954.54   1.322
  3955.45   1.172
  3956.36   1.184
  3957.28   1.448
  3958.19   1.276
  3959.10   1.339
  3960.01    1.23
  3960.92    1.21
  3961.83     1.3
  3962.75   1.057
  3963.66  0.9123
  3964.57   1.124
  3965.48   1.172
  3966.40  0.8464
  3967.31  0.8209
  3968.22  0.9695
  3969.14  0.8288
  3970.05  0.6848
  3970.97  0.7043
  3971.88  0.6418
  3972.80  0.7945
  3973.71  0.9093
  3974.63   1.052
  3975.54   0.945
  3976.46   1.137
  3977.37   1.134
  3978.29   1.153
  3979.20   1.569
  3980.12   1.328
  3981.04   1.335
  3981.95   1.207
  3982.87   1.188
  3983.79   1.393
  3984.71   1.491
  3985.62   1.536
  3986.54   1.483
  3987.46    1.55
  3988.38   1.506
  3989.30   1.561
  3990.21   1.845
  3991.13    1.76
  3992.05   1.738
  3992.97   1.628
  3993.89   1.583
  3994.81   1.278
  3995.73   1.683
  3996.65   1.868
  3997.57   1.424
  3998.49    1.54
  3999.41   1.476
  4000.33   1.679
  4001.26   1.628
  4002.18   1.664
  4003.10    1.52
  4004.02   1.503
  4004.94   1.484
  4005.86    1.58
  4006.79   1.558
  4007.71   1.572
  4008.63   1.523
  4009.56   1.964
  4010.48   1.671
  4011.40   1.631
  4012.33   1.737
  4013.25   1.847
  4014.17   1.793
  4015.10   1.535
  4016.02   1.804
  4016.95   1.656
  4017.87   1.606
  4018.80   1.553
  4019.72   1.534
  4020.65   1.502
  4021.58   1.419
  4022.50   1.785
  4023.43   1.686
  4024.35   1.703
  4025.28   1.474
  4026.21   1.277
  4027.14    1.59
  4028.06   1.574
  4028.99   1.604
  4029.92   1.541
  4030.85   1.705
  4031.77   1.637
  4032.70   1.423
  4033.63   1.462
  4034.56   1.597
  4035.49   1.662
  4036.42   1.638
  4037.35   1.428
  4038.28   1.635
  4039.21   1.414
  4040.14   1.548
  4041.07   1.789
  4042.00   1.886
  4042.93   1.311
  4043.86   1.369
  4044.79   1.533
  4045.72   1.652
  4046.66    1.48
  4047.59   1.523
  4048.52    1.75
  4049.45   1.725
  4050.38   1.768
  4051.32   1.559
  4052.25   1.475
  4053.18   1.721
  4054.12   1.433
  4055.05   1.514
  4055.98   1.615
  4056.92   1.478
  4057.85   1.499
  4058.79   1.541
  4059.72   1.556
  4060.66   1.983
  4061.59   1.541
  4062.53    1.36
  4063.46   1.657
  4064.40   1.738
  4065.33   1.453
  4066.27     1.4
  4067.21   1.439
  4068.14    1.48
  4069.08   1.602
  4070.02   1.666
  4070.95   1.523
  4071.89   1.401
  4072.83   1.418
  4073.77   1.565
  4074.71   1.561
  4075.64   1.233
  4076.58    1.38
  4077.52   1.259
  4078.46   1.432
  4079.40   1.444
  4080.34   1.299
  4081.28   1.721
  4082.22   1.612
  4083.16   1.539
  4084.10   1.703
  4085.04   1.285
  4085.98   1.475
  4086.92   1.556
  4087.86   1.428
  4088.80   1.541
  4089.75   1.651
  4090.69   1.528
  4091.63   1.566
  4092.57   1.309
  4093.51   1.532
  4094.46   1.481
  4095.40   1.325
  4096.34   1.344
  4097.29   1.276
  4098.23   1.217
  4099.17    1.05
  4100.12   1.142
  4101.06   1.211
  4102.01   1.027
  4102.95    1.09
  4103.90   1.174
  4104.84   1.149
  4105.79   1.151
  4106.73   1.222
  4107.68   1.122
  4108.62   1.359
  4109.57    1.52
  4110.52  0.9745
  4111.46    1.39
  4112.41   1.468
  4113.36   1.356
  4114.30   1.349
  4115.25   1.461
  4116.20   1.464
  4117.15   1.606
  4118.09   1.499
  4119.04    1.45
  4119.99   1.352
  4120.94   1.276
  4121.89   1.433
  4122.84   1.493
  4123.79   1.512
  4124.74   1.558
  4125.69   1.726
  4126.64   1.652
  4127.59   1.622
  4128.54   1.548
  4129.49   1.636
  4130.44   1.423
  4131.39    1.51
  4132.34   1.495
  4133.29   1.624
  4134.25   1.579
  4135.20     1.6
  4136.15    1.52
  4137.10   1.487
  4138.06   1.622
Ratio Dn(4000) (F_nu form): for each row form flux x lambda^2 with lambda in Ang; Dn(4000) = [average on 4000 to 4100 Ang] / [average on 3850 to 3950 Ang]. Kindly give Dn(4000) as 1.29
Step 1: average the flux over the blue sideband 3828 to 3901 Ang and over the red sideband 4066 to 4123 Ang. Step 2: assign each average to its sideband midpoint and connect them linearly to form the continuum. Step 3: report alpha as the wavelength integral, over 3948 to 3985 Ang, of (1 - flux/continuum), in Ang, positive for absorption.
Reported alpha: 3.5 Ang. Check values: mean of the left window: 1.2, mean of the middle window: 1.16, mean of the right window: 1.39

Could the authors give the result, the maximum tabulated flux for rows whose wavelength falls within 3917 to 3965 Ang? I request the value 1.649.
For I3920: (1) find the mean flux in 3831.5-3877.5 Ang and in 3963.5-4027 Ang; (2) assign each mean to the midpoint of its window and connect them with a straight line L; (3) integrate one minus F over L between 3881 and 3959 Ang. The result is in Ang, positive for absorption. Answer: 2.8 Ang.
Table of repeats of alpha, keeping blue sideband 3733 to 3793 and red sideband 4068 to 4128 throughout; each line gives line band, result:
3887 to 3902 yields 0.6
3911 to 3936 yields -0.6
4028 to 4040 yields -1.9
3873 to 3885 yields 1.0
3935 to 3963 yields -1.2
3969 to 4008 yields -2.0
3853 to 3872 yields -3.0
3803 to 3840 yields 1.1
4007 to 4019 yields -3.2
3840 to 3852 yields -0.8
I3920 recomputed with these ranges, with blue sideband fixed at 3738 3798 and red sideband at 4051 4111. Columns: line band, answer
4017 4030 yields -1.8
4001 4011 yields -1.8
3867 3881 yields 0.1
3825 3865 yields -0.2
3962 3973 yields 3.5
